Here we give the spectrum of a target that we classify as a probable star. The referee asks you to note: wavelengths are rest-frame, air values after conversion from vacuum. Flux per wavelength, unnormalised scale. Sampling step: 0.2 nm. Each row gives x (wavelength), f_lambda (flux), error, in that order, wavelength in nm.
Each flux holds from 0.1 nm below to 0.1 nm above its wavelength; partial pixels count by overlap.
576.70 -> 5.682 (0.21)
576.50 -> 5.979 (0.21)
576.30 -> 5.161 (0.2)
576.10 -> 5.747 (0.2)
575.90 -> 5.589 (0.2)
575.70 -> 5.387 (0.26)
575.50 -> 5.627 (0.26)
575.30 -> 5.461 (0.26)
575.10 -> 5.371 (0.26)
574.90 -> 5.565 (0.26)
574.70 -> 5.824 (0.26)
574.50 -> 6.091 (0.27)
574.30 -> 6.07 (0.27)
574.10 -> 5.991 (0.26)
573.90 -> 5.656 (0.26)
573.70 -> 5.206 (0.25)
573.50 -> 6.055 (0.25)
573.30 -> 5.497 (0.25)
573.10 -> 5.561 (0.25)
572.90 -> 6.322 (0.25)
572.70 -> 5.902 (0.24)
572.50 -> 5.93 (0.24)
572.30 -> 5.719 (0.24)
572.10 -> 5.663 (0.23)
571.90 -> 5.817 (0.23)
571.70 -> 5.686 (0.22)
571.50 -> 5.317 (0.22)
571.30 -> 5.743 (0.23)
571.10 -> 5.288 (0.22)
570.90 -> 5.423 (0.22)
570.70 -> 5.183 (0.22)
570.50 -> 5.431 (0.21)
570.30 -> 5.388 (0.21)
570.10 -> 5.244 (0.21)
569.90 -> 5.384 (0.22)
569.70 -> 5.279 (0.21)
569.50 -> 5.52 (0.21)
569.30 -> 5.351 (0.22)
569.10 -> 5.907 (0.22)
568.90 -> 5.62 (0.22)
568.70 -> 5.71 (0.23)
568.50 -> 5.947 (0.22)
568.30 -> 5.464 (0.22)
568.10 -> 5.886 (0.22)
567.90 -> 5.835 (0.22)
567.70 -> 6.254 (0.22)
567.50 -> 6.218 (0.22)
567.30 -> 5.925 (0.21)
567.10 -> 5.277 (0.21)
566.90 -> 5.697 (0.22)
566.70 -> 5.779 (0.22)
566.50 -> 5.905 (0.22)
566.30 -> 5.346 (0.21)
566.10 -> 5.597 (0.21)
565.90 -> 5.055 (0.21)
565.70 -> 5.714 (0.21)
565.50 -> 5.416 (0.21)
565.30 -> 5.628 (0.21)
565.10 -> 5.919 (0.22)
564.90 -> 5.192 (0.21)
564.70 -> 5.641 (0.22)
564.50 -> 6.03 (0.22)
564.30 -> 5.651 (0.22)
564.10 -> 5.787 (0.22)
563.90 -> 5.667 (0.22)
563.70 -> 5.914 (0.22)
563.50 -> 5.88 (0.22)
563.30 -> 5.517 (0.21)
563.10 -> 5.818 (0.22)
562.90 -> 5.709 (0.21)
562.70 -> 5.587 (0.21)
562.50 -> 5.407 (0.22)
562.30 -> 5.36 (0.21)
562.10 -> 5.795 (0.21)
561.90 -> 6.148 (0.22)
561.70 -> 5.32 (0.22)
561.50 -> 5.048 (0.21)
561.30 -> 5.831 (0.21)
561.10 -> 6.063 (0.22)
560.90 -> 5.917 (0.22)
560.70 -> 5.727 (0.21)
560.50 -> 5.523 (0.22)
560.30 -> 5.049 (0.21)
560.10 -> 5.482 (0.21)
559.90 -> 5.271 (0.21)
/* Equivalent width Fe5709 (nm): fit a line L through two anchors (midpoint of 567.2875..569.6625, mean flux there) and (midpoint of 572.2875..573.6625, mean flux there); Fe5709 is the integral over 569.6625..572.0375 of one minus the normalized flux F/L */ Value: 0.15 nm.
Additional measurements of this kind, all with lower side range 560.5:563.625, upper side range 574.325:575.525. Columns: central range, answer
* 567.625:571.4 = 0.07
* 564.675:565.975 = 0.04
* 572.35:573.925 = -0.02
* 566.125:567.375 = 0.01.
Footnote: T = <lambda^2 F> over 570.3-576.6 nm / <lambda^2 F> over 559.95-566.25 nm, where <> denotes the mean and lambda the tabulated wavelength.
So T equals 1.0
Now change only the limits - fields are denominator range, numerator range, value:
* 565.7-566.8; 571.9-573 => 1.09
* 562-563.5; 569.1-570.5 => 0.99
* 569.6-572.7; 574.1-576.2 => 1.05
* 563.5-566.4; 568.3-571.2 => 0.99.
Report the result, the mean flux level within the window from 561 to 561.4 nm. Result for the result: 5.95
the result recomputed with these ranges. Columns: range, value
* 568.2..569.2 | 5.73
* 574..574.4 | 6.03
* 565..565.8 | 5.67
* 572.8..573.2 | 5.94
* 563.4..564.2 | 5.81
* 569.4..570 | 5.39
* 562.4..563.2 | 5.63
